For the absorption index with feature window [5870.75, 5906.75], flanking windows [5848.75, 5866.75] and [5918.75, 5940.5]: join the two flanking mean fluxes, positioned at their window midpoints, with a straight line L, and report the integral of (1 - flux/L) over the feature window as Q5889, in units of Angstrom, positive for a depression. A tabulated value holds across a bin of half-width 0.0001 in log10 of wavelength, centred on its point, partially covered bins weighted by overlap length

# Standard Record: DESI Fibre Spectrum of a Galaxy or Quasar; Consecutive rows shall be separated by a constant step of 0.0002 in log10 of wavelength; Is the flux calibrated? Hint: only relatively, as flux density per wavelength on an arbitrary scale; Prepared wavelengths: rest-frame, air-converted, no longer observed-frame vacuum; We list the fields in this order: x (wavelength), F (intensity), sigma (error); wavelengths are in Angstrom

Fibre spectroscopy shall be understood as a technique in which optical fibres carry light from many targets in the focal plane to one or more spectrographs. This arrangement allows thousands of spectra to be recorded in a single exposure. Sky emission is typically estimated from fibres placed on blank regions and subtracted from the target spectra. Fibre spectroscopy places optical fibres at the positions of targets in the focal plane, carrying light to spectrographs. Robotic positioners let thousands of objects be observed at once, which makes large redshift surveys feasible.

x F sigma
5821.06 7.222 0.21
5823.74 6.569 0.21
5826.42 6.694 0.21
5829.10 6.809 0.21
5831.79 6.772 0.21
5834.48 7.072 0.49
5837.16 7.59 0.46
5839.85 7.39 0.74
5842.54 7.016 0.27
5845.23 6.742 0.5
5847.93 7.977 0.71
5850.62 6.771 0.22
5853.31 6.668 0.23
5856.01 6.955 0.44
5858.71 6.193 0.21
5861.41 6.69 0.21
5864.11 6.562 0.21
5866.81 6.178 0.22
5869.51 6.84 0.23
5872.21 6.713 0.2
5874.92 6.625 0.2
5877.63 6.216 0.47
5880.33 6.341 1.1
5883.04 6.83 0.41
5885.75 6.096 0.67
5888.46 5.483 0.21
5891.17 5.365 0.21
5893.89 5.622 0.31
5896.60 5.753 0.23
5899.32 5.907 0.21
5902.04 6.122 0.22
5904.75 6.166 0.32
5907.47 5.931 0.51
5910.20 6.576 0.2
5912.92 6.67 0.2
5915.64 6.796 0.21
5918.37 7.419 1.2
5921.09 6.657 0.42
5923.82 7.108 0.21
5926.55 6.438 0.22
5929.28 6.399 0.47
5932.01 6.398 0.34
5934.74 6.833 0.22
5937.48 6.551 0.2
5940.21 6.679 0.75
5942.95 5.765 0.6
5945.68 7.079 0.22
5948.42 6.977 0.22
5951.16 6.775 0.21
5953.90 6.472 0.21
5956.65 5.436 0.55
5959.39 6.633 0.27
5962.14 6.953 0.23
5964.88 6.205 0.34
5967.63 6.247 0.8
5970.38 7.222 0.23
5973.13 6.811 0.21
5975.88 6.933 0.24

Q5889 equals 3.0 Angstrom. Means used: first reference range 6.65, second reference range 6.67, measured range 6.1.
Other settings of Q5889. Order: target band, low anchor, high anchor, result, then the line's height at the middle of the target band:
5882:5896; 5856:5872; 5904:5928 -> 1.58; 6.6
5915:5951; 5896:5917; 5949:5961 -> -2.14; 6.32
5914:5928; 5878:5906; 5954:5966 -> -1.72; 6.13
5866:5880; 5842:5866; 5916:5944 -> 0.54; 6.77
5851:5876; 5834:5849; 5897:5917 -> 1.25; 6.96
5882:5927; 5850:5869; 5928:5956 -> 1.95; 6.57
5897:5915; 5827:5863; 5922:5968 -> 1.27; 6.7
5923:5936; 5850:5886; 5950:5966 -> -0.32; 6.46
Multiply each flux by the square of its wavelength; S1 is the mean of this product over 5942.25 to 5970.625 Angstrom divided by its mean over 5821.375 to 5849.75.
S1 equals 0.96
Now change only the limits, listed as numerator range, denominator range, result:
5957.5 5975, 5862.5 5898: 1.10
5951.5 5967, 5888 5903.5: 1.14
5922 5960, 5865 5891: 1.06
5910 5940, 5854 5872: 1.04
